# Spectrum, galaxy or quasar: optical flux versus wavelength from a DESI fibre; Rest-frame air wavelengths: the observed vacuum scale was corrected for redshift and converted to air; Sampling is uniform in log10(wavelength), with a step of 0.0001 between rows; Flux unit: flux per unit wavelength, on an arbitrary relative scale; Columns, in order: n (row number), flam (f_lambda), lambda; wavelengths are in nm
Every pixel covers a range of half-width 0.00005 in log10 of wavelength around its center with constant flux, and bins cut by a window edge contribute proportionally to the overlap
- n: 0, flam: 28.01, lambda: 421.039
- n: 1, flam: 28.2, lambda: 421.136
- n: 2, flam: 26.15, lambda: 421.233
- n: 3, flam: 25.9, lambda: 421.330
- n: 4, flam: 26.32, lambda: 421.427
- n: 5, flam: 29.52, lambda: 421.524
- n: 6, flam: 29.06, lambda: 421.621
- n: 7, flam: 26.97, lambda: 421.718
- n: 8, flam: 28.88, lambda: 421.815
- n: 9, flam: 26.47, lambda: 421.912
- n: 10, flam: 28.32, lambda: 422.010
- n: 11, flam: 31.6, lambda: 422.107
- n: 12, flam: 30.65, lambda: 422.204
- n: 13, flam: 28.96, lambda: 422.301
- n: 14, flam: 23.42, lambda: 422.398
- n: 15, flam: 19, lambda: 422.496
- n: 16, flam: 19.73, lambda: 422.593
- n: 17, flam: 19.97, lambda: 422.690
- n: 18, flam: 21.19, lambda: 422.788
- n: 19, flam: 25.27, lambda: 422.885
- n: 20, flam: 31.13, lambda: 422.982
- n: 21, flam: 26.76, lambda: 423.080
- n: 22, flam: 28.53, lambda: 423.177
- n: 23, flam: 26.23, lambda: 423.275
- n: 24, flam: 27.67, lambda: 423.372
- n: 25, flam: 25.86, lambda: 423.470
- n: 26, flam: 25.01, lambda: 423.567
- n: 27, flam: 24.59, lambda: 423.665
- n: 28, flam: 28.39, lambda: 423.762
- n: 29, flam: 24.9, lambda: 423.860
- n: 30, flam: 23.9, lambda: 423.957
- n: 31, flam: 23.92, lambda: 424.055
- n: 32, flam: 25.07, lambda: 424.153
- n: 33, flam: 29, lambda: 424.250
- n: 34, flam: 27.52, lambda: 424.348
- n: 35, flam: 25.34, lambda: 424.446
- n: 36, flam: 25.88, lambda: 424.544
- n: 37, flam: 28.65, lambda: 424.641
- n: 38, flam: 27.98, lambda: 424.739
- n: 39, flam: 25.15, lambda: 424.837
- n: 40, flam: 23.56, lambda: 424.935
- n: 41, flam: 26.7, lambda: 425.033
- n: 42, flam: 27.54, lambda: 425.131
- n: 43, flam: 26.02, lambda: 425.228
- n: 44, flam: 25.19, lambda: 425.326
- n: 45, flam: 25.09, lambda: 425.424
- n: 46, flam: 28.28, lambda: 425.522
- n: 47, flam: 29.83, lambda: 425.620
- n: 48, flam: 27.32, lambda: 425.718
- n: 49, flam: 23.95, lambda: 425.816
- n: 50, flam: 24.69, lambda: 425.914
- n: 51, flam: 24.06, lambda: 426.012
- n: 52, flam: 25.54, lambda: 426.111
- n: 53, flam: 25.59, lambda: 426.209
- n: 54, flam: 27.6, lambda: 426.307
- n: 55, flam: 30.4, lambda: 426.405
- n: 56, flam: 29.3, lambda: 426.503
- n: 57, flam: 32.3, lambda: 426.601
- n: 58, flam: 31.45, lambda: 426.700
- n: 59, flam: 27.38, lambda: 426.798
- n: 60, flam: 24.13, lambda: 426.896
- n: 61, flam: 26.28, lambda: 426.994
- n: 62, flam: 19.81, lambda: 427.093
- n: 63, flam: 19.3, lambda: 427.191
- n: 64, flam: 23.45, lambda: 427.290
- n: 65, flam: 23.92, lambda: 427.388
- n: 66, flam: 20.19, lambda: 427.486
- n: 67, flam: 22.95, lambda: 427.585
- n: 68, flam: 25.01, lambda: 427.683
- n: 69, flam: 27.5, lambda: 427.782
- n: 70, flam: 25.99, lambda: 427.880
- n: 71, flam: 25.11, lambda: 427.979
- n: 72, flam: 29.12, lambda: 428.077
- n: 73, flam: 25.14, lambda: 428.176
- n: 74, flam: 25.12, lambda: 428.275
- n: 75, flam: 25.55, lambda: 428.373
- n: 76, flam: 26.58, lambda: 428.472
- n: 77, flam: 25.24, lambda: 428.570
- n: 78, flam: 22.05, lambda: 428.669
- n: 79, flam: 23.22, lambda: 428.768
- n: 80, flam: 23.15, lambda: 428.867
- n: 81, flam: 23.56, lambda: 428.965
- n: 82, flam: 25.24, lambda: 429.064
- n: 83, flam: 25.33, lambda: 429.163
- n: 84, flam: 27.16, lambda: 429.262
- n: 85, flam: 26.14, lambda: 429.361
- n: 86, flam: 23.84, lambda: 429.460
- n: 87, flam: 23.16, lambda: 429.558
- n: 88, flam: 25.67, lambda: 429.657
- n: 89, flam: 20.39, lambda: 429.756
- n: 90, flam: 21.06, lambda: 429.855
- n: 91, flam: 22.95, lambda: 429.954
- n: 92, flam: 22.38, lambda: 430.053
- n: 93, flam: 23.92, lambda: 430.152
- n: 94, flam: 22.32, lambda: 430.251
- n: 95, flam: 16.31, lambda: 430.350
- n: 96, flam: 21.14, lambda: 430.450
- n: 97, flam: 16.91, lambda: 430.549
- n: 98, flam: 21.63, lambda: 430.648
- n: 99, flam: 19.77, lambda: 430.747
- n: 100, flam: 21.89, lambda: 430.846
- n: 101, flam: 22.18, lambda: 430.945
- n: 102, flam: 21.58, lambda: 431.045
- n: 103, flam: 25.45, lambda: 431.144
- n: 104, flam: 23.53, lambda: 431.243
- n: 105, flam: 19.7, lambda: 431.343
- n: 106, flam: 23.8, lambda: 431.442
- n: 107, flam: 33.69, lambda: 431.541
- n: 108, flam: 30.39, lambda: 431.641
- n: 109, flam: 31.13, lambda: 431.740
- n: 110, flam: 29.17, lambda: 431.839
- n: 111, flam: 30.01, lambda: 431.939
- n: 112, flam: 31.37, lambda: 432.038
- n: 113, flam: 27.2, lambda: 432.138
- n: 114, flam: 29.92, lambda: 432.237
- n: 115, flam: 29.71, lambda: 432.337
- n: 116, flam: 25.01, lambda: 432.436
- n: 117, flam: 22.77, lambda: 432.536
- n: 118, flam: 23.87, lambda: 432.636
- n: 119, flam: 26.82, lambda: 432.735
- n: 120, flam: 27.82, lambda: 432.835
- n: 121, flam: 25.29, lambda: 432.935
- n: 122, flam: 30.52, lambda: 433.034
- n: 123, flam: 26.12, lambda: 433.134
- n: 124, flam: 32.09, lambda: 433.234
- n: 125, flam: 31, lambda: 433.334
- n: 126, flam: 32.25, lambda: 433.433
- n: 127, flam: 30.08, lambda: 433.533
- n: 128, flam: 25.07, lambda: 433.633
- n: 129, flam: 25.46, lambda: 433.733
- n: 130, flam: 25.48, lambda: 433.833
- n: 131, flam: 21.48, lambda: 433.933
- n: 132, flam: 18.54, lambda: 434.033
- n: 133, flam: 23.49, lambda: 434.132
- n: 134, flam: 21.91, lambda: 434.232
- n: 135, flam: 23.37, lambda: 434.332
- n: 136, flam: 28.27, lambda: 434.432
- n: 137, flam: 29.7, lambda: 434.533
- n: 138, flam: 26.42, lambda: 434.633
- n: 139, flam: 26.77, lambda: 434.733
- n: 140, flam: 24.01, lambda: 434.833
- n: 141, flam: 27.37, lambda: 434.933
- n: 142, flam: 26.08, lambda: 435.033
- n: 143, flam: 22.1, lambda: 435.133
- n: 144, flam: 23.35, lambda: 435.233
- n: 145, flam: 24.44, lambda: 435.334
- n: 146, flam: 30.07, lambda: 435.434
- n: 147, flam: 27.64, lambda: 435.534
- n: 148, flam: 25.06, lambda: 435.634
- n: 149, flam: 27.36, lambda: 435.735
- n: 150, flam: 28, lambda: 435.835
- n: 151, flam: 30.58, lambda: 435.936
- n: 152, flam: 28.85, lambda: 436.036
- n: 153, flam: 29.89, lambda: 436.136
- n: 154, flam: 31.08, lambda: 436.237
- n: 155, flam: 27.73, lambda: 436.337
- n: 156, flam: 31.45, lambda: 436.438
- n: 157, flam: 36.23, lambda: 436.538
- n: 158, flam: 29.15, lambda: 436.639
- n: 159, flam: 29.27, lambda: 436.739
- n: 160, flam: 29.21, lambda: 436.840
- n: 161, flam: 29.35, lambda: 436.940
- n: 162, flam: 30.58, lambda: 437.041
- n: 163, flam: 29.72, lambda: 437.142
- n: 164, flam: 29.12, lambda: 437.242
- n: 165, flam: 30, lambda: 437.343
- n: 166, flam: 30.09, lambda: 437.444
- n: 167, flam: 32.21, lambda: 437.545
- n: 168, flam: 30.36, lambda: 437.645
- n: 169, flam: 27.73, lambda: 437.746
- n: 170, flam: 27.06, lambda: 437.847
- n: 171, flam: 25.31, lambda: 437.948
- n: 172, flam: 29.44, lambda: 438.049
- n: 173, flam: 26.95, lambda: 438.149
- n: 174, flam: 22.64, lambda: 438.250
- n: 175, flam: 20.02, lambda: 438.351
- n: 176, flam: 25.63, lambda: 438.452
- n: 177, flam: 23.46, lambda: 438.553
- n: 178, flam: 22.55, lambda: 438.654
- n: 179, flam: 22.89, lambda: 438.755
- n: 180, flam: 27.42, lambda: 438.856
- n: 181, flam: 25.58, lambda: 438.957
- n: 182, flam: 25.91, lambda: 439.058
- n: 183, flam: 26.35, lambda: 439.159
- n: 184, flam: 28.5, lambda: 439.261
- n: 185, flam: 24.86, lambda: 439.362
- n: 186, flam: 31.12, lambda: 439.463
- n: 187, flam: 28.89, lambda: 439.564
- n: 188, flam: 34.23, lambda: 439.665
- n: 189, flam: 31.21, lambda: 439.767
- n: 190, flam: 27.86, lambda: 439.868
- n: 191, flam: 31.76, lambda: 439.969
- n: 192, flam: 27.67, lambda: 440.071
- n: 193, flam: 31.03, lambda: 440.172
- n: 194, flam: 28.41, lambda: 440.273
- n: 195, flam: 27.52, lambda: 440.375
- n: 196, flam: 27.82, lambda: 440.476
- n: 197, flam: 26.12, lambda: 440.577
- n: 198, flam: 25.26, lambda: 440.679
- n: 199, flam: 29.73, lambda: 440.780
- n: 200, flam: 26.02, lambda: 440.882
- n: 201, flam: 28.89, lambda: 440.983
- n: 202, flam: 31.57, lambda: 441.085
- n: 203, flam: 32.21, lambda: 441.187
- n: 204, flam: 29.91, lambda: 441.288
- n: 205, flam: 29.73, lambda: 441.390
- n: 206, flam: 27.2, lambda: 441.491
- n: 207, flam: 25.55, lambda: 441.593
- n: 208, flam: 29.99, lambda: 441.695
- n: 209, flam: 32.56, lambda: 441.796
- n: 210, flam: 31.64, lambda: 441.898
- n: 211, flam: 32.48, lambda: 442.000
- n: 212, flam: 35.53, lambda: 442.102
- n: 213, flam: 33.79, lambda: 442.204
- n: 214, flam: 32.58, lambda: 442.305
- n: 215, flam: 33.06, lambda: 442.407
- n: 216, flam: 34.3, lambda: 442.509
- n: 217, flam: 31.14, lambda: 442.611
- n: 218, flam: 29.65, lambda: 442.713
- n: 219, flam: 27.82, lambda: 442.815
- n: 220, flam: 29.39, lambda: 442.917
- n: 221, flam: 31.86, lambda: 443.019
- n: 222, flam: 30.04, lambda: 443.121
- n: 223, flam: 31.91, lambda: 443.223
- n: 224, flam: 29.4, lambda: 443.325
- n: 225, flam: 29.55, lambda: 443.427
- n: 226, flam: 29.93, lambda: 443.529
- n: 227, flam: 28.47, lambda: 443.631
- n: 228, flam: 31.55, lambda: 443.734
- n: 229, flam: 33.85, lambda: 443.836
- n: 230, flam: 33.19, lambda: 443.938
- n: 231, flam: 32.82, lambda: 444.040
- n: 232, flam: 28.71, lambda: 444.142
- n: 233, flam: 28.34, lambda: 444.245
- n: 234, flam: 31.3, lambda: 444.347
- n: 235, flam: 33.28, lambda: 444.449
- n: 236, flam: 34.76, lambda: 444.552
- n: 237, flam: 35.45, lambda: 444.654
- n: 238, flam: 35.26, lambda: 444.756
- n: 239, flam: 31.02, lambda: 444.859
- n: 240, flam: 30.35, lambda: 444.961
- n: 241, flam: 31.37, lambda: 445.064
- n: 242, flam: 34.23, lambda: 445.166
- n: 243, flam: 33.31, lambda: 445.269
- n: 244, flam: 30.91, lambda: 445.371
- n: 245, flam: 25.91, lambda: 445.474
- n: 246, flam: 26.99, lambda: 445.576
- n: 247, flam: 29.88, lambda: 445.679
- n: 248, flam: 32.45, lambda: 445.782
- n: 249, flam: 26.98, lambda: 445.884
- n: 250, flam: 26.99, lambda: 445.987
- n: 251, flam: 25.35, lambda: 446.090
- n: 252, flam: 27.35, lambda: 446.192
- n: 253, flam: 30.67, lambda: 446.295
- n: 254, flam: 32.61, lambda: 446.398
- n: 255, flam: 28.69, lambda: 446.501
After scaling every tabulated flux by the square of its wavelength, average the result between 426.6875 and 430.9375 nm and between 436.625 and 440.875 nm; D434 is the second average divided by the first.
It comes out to 1.23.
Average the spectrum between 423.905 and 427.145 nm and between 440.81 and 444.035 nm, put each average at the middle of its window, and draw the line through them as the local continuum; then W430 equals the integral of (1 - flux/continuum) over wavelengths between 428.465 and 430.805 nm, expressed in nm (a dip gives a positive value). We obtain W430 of 0.40 nm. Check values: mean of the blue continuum 26.5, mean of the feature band 22.8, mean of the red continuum 30.8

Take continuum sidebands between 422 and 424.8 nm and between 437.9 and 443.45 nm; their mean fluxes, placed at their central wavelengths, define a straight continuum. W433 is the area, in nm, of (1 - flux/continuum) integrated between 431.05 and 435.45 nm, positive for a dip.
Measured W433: 0.16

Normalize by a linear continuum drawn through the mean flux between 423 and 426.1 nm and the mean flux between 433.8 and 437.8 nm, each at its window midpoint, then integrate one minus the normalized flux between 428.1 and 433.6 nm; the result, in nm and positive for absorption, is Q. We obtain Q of 0.35 nm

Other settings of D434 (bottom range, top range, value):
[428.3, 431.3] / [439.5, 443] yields 1.38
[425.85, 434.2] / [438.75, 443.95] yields 1.24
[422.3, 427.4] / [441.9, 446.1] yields 1.32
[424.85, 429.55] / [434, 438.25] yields 1.13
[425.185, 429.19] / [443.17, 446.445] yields 1.31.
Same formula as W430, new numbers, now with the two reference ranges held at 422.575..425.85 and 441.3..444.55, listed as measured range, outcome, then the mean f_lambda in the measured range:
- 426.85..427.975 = 0.138 nm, 23.6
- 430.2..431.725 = 0.271 nm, 22.9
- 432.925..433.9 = 0.004 nm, 28.3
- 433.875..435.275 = 0.208 nm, 24.5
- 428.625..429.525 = 0.096 nm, 24.4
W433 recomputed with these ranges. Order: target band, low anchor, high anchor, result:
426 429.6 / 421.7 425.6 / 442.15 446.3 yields 0.23 nm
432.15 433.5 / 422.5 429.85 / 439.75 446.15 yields -0.03 nm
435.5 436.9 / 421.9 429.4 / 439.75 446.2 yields -0.04 nm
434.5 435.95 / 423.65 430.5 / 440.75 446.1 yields 0.08 nm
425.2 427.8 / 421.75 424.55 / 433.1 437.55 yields 0.07 nm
